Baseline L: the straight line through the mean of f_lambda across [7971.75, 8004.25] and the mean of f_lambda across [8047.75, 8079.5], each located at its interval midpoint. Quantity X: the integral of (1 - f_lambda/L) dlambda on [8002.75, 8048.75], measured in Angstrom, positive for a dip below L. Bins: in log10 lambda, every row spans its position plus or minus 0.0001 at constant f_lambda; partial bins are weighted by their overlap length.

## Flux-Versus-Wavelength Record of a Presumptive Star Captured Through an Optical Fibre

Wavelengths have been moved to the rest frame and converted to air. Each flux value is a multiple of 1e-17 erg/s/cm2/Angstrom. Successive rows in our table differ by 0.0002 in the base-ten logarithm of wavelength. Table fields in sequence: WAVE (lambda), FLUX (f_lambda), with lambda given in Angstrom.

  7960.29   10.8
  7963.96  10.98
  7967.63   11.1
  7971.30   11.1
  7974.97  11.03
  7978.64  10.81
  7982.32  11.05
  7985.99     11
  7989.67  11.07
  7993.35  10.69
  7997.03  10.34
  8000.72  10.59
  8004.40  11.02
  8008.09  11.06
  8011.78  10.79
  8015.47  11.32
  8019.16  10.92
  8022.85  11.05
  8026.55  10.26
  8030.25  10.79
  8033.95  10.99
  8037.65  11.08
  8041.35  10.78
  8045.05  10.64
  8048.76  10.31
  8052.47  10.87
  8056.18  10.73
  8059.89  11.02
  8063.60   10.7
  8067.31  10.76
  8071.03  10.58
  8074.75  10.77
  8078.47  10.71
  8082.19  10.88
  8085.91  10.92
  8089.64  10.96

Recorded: -0.3 Angstrom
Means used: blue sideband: 10.8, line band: 10.9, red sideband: 10.7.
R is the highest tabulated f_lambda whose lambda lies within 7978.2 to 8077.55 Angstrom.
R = 11.32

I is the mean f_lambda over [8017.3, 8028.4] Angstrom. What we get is 10.7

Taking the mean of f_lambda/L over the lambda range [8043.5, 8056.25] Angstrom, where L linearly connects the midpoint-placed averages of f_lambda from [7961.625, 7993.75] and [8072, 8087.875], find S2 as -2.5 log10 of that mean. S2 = 0.02 mag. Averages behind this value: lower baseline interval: 11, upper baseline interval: 10.8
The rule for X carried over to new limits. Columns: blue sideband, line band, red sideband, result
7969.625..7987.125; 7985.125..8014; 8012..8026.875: 0.40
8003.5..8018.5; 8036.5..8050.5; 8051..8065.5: 0.27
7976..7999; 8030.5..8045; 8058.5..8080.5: -0.15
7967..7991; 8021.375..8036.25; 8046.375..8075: 0.08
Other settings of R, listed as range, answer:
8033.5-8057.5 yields 11.08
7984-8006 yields 11.07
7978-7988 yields 11.05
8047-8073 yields 11.02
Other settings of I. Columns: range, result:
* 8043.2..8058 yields 10.6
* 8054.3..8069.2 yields 10.8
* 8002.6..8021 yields 11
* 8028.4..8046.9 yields 10.9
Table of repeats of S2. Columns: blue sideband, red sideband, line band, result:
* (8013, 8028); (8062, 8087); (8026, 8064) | 0.01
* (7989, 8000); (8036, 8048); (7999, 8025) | -0.03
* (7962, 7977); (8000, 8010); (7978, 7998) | 0.01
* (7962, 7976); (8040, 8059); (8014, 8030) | -0.01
